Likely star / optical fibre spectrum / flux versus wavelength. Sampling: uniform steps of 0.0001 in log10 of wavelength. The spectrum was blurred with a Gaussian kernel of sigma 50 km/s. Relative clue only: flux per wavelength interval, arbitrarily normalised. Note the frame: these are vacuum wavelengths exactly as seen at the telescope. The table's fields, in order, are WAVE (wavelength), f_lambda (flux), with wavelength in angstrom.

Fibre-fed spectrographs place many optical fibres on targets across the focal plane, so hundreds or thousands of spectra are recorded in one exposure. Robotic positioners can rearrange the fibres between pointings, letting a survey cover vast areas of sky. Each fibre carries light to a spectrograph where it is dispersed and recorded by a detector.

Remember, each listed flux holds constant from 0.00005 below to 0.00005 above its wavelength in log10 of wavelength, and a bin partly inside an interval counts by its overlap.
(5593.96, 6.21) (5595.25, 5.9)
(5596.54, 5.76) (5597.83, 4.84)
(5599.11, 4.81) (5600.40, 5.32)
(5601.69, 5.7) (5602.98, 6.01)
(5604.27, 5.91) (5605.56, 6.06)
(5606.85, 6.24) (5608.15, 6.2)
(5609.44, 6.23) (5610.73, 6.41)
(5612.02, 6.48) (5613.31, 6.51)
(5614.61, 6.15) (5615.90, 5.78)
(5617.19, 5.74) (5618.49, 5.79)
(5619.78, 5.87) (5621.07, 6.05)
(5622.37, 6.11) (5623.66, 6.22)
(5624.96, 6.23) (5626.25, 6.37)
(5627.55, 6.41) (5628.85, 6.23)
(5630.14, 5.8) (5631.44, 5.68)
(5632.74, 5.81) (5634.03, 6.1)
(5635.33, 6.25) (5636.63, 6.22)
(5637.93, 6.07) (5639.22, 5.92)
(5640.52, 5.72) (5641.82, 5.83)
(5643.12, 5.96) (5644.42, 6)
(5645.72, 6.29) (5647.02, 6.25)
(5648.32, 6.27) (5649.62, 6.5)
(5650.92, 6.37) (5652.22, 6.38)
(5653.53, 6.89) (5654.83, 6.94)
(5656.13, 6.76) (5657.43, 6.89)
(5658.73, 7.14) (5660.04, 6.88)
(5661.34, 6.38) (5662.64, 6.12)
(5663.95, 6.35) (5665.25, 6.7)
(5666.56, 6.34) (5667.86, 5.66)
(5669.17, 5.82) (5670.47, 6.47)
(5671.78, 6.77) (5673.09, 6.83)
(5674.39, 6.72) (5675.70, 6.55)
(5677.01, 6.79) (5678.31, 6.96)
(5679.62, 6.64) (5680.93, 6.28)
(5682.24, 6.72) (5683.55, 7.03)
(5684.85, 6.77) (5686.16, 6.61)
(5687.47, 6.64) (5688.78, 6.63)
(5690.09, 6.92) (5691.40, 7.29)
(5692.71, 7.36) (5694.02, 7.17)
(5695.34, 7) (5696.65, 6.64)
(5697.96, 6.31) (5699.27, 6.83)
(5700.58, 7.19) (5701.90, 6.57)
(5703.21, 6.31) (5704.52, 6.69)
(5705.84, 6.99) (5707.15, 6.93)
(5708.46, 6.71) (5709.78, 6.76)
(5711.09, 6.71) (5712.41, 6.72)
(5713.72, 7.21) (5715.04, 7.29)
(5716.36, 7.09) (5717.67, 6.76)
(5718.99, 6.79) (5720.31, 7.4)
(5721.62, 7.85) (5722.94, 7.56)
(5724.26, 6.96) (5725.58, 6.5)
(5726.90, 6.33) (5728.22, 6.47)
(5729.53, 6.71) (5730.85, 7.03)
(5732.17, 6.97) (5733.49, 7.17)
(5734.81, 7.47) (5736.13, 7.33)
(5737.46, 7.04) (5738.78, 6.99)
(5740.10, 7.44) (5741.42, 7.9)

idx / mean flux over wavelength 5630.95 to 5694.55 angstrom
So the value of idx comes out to 6.48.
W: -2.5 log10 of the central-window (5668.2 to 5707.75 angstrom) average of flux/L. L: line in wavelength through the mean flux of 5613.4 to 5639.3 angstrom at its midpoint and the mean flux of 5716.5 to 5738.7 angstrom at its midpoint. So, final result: -0.02 mag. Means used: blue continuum 6.05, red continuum 7.02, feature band 6.74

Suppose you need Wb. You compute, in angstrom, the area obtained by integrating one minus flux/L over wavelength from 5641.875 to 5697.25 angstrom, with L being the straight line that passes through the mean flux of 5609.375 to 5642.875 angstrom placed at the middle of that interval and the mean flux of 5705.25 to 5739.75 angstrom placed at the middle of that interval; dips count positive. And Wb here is -0.98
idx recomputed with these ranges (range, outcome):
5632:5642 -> 6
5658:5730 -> 6.76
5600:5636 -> 6.06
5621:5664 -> 6.28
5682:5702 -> 6.87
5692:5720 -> 6.86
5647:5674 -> 6.52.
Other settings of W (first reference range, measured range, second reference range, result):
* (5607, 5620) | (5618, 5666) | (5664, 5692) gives 0.01 mag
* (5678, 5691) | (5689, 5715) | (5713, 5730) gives 0.00 mag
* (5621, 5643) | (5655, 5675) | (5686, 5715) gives -0.02 mag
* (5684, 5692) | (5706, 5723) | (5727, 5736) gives -0.02 mag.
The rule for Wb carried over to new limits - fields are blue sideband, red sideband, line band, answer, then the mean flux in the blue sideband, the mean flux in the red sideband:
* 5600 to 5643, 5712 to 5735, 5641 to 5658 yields -0.24 angstrom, 6.05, 7.01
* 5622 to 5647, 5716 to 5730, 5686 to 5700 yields -0.45 angstrom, 6.07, 6.95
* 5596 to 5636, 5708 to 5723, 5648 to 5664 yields -0.54 angstrom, 5.97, 7.05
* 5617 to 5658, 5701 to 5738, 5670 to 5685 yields -0.36 angstrom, 6.19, 6.94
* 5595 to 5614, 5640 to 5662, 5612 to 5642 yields 0.52 angstrom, 5.89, 6.44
